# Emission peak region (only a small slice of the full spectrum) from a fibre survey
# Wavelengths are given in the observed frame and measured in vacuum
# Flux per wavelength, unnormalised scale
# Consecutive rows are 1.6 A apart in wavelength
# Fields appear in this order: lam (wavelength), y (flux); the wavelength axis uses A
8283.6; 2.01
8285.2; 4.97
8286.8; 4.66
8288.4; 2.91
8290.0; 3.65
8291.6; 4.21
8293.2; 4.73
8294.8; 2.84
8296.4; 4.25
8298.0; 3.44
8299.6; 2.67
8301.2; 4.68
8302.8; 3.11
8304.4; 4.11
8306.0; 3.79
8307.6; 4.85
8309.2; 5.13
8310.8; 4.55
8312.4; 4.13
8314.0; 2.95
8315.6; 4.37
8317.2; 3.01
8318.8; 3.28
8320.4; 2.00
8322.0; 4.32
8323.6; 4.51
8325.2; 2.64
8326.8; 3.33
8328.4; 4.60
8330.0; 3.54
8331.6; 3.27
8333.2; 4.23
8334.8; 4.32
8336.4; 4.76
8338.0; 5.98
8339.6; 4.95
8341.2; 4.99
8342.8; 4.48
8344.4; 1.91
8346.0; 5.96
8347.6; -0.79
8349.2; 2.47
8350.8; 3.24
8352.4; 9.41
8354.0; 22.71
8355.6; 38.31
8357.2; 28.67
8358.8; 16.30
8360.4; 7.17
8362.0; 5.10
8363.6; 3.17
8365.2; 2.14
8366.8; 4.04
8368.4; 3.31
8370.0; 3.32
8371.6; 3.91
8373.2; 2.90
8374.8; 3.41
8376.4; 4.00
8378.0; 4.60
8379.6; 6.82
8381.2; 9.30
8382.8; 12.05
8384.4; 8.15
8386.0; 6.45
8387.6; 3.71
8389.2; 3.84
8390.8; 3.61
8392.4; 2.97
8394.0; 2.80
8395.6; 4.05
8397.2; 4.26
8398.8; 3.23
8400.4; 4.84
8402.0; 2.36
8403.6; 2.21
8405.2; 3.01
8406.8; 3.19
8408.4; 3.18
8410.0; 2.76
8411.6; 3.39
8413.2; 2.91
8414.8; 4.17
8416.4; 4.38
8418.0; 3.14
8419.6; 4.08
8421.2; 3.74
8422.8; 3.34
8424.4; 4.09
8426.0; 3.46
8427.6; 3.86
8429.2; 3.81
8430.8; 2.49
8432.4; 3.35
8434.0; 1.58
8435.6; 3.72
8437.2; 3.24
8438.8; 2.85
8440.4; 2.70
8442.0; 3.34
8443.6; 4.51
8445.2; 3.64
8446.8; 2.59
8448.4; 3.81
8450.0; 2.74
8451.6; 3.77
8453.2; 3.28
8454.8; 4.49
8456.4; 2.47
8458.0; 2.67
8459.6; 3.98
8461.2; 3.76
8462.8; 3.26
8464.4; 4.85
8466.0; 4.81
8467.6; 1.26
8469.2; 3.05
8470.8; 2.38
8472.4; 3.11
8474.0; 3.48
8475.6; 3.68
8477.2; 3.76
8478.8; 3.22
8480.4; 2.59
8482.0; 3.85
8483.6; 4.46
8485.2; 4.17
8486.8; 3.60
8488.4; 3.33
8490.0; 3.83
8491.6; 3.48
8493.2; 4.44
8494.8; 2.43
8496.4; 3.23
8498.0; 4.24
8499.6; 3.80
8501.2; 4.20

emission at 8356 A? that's H-alpha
